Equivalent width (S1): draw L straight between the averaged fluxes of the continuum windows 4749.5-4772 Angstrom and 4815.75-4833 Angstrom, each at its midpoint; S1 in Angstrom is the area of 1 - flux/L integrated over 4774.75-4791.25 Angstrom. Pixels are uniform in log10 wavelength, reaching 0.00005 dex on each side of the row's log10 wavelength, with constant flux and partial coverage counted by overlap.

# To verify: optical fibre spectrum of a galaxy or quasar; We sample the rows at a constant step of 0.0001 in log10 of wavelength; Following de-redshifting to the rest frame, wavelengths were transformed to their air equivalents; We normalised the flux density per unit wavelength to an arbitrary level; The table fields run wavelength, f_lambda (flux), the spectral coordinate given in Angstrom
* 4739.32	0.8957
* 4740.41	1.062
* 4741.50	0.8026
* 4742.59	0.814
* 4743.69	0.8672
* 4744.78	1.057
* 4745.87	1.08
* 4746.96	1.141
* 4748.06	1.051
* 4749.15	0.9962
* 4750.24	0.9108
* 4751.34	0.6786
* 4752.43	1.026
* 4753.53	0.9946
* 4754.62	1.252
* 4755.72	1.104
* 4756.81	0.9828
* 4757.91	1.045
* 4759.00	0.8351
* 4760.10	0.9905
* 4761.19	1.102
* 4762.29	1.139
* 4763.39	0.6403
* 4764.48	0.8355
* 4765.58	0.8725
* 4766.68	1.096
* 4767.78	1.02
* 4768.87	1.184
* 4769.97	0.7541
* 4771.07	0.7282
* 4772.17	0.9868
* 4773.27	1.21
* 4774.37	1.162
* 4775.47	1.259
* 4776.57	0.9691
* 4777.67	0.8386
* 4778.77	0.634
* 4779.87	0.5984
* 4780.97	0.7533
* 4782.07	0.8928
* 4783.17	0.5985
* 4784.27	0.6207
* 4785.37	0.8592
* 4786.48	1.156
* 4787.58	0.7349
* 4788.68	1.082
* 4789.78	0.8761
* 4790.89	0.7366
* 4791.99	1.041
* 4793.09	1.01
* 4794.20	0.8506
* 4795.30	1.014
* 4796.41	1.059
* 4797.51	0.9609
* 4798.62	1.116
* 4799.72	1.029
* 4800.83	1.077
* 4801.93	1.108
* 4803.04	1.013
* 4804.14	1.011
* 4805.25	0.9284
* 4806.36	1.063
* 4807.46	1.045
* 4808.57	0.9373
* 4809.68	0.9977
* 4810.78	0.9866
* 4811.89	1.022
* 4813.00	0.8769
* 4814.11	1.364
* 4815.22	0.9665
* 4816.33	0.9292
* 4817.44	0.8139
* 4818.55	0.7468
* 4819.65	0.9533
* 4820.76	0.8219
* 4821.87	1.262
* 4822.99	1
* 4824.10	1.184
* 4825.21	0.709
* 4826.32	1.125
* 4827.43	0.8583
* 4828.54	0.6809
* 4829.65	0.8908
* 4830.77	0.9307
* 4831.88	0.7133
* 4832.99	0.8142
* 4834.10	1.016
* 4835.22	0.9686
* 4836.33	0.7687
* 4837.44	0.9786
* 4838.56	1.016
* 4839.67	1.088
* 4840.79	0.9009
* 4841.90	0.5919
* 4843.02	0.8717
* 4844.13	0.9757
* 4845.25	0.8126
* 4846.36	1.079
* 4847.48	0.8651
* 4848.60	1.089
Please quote 1.7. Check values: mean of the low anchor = 0.96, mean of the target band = 0.845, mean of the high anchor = 0.905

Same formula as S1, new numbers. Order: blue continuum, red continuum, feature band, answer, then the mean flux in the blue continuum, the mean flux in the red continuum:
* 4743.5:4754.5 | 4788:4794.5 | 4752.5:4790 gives 1.0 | 0.995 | 0.932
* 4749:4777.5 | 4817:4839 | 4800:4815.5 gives -1.5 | 0.989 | 0.913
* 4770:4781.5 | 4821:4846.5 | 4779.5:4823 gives -1.7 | 0.907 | 0.919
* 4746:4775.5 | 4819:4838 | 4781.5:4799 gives 0.9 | 0.996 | 0.921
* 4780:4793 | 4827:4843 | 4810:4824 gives -2.0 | 0.848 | 0.873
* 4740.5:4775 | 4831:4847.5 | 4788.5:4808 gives -1.2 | 0.981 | 0.899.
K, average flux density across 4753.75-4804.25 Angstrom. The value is 0.953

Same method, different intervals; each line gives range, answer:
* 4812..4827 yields 0.981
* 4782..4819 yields 0.958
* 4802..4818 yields 1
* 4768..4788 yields 0.889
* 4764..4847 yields 0.939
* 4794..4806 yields 1.02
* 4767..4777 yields 1.03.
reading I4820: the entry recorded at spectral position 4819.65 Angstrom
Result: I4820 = 0.9533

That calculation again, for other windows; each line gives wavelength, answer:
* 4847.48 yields 0.8651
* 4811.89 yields 1.022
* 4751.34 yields 0.6786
